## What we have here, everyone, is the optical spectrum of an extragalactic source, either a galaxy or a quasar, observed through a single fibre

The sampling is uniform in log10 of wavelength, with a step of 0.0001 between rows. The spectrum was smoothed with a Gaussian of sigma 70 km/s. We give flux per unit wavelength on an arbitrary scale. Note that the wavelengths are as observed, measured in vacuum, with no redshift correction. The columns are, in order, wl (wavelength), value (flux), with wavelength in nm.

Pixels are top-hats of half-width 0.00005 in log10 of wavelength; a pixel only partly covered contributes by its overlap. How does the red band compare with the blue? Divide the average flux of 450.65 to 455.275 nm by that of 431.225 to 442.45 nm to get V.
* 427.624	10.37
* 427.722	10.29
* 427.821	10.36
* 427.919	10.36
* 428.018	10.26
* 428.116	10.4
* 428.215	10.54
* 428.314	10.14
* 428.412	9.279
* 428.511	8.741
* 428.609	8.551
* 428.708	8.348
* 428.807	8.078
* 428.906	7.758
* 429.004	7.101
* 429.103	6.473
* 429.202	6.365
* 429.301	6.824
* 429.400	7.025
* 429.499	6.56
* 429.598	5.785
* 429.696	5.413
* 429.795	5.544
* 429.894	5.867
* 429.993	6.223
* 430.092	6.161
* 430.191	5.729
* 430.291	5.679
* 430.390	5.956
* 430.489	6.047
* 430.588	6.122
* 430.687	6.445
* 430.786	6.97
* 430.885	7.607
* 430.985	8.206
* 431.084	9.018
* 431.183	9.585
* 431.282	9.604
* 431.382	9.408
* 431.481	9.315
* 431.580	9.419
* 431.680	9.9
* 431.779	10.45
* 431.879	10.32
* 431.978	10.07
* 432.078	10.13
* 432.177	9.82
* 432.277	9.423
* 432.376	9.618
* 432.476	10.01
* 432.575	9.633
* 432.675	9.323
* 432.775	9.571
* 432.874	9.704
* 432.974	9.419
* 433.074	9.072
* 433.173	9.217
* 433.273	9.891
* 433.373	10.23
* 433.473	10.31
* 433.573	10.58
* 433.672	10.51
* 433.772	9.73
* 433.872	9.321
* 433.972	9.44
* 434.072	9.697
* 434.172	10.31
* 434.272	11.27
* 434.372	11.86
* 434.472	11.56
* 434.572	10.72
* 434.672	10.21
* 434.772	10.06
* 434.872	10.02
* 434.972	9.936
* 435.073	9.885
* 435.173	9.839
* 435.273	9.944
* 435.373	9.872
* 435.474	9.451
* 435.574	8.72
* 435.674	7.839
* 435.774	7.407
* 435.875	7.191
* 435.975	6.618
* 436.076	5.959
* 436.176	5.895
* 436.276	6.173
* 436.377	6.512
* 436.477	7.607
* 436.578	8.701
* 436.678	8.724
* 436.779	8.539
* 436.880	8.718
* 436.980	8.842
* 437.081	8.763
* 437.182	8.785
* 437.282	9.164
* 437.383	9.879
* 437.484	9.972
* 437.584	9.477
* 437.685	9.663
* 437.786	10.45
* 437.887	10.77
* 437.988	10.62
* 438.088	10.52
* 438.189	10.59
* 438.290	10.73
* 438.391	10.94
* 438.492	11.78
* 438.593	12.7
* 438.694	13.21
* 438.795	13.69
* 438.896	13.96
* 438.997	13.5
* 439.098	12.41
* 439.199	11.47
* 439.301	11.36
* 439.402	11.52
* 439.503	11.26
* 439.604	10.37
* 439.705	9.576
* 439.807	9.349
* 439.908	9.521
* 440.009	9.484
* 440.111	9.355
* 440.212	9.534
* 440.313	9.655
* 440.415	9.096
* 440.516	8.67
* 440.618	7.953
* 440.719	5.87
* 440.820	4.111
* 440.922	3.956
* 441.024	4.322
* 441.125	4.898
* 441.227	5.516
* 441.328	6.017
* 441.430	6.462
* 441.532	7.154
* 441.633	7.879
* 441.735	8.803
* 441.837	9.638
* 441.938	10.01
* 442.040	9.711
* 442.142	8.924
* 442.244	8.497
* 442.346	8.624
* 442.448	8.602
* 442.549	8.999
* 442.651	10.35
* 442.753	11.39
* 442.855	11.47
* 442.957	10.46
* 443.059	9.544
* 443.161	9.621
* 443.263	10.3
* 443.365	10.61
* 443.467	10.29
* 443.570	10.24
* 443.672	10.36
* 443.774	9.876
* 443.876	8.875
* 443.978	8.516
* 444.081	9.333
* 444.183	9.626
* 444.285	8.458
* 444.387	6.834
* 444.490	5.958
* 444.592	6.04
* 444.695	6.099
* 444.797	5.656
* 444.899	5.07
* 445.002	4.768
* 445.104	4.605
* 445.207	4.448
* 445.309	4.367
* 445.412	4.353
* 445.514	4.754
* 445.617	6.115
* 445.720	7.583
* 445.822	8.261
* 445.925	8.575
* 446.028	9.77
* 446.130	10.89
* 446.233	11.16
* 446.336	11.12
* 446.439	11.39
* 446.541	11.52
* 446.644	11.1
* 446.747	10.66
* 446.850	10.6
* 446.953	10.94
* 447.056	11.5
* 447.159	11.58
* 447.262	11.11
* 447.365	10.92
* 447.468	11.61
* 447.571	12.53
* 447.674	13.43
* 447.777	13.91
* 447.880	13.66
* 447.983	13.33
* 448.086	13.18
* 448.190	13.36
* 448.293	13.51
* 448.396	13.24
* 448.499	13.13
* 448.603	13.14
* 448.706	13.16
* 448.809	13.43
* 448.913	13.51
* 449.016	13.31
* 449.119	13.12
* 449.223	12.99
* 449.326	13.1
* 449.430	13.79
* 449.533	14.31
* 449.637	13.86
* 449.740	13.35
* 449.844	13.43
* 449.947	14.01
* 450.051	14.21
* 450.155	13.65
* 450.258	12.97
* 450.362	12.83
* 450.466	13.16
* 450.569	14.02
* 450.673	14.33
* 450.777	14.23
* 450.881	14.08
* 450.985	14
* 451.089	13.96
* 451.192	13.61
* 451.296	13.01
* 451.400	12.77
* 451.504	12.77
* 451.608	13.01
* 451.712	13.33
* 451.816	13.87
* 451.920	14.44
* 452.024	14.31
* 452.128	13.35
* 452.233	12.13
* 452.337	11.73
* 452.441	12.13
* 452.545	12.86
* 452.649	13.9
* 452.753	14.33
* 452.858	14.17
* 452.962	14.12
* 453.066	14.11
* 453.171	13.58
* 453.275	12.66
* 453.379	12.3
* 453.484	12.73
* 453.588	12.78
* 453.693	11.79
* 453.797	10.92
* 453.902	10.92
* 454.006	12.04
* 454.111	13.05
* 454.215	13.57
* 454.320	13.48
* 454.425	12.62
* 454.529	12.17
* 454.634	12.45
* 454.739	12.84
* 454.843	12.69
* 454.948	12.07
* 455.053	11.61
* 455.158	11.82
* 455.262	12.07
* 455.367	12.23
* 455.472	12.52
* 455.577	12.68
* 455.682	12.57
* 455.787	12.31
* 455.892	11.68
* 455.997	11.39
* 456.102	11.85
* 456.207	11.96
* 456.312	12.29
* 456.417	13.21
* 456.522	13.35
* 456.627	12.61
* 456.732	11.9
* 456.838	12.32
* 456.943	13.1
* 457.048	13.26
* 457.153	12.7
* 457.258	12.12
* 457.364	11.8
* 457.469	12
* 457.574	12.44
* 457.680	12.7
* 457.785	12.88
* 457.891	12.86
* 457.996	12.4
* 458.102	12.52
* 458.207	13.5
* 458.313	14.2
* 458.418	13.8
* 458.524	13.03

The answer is 1.39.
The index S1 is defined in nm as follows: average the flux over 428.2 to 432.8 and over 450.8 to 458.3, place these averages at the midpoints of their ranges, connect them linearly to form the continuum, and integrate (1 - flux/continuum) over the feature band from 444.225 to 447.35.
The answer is 0.81 nm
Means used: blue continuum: 8.06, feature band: 8.22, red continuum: 12.8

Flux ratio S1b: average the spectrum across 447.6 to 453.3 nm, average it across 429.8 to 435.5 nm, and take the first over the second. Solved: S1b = 1.47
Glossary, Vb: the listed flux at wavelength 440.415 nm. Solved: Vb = 9.096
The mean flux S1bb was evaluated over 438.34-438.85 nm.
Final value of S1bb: 12.5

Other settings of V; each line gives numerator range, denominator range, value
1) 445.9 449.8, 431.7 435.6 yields 1.24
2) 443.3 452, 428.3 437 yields 1.30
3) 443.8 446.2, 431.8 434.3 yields 0.71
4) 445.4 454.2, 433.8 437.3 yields 1.39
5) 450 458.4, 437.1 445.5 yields 1.44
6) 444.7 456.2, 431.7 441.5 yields 1.27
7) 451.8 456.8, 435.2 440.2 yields 1.30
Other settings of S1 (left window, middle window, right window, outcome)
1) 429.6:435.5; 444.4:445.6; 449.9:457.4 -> 0.65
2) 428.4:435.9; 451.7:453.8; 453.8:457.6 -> -0.22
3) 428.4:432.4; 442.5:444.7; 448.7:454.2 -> 0.37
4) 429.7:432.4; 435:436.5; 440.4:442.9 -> 0.00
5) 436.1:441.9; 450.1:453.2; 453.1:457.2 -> -0.47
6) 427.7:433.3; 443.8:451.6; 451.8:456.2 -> 0.35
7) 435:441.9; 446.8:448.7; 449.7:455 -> -0.11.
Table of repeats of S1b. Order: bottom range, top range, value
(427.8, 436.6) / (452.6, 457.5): 1.45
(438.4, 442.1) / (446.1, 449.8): 1.35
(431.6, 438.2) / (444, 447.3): 0.88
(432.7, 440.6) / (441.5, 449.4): 1.01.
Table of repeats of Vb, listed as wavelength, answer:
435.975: 6.618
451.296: 13.01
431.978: 10.07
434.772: 10.06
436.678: 8.724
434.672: 10.21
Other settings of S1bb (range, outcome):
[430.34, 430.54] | 6.01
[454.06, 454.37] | 13.4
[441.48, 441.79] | 7.96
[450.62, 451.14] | 14.1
